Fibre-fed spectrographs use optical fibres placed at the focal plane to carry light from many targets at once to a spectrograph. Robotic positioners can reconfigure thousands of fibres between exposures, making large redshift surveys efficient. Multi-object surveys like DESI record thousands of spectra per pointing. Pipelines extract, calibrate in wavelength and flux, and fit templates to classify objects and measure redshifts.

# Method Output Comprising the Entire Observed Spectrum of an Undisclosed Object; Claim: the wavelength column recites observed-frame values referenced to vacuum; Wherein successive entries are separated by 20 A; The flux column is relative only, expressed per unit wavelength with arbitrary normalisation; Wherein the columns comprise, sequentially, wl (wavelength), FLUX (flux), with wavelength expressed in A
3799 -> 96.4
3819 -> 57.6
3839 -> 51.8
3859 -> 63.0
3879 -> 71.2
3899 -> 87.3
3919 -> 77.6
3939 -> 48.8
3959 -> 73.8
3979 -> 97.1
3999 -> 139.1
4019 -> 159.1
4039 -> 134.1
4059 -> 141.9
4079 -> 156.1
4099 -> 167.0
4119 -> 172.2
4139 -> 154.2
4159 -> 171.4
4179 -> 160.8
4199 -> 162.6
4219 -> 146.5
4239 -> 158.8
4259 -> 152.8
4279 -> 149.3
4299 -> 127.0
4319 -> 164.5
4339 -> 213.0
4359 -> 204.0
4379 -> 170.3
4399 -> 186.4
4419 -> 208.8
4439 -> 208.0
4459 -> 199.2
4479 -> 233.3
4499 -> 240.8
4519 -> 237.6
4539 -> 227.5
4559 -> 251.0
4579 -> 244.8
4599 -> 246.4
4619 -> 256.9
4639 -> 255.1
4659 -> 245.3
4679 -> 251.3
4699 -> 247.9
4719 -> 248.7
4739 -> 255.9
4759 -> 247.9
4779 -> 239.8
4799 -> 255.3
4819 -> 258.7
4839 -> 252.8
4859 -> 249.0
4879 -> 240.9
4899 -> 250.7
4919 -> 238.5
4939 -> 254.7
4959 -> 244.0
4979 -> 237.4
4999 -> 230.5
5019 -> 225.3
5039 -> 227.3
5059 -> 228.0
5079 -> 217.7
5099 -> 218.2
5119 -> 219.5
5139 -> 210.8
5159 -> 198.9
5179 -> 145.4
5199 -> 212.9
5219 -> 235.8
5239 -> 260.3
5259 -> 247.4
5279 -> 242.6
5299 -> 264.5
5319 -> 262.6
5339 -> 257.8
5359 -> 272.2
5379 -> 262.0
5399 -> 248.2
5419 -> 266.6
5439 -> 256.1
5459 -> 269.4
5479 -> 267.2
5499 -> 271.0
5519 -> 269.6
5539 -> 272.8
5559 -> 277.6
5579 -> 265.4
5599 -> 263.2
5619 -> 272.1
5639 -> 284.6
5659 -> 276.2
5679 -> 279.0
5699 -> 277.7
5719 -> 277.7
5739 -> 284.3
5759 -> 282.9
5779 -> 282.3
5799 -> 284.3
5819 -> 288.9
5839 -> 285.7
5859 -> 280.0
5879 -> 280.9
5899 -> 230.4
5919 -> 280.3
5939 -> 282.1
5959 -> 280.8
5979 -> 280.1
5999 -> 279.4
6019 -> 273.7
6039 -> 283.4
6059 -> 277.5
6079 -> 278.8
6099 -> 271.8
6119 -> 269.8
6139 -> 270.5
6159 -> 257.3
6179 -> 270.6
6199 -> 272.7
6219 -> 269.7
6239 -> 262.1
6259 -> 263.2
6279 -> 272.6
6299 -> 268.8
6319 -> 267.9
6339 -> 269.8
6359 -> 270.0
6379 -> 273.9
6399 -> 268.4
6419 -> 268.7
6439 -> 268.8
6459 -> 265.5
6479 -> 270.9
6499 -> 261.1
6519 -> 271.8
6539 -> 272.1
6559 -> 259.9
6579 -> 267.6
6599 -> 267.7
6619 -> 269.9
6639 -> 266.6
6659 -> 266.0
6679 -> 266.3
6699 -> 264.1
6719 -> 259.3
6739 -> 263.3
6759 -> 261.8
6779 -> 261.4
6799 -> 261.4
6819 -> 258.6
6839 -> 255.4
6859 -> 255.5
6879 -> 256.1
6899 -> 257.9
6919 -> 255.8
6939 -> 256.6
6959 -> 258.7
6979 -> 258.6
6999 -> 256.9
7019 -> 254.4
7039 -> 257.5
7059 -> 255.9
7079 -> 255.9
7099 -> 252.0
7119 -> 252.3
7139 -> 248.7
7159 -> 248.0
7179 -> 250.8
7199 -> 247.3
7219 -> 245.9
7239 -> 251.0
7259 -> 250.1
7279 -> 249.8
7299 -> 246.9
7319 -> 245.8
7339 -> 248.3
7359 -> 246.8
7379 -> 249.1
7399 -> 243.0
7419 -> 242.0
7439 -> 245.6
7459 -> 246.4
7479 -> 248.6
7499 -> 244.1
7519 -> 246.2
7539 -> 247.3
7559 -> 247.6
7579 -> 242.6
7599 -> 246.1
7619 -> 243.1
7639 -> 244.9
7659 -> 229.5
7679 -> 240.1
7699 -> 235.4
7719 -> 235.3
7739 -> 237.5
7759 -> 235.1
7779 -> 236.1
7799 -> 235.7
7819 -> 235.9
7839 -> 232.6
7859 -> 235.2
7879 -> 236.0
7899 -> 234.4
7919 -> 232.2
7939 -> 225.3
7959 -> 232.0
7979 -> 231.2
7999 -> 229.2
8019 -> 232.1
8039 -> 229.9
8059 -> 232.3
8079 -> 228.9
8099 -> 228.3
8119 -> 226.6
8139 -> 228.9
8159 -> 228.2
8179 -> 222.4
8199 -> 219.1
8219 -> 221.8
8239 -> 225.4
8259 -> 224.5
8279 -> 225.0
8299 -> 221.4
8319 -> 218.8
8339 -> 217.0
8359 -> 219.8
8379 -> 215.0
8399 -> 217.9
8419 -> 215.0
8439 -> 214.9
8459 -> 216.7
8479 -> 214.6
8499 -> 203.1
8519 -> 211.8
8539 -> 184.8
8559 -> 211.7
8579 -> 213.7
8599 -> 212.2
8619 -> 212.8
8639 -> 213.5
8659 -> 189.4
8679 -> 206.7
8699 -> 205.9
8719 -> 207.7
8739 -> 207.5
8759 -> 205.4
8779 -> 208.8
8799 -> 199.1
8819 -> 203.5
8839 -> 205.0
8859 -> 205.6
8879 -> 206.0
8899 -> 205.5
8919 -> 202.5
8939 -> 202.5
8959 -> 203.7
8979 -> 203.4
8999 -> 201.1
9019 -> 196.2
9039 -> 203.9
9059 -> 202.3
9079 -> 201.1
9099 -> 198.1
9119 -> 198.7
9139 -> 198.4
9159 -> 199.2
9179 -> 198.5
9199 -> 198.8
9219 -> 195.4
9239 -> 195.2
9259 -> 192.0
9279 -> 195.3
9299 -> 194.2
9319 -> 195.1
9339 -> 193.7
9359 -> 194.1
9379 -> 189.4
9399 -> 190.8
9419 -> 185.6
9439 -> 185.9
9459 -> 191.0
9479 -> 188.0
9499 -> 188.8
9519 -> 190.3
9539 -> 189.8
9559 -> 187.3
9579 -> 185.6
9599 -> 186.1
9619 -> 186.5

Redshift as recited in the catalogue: 0.000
